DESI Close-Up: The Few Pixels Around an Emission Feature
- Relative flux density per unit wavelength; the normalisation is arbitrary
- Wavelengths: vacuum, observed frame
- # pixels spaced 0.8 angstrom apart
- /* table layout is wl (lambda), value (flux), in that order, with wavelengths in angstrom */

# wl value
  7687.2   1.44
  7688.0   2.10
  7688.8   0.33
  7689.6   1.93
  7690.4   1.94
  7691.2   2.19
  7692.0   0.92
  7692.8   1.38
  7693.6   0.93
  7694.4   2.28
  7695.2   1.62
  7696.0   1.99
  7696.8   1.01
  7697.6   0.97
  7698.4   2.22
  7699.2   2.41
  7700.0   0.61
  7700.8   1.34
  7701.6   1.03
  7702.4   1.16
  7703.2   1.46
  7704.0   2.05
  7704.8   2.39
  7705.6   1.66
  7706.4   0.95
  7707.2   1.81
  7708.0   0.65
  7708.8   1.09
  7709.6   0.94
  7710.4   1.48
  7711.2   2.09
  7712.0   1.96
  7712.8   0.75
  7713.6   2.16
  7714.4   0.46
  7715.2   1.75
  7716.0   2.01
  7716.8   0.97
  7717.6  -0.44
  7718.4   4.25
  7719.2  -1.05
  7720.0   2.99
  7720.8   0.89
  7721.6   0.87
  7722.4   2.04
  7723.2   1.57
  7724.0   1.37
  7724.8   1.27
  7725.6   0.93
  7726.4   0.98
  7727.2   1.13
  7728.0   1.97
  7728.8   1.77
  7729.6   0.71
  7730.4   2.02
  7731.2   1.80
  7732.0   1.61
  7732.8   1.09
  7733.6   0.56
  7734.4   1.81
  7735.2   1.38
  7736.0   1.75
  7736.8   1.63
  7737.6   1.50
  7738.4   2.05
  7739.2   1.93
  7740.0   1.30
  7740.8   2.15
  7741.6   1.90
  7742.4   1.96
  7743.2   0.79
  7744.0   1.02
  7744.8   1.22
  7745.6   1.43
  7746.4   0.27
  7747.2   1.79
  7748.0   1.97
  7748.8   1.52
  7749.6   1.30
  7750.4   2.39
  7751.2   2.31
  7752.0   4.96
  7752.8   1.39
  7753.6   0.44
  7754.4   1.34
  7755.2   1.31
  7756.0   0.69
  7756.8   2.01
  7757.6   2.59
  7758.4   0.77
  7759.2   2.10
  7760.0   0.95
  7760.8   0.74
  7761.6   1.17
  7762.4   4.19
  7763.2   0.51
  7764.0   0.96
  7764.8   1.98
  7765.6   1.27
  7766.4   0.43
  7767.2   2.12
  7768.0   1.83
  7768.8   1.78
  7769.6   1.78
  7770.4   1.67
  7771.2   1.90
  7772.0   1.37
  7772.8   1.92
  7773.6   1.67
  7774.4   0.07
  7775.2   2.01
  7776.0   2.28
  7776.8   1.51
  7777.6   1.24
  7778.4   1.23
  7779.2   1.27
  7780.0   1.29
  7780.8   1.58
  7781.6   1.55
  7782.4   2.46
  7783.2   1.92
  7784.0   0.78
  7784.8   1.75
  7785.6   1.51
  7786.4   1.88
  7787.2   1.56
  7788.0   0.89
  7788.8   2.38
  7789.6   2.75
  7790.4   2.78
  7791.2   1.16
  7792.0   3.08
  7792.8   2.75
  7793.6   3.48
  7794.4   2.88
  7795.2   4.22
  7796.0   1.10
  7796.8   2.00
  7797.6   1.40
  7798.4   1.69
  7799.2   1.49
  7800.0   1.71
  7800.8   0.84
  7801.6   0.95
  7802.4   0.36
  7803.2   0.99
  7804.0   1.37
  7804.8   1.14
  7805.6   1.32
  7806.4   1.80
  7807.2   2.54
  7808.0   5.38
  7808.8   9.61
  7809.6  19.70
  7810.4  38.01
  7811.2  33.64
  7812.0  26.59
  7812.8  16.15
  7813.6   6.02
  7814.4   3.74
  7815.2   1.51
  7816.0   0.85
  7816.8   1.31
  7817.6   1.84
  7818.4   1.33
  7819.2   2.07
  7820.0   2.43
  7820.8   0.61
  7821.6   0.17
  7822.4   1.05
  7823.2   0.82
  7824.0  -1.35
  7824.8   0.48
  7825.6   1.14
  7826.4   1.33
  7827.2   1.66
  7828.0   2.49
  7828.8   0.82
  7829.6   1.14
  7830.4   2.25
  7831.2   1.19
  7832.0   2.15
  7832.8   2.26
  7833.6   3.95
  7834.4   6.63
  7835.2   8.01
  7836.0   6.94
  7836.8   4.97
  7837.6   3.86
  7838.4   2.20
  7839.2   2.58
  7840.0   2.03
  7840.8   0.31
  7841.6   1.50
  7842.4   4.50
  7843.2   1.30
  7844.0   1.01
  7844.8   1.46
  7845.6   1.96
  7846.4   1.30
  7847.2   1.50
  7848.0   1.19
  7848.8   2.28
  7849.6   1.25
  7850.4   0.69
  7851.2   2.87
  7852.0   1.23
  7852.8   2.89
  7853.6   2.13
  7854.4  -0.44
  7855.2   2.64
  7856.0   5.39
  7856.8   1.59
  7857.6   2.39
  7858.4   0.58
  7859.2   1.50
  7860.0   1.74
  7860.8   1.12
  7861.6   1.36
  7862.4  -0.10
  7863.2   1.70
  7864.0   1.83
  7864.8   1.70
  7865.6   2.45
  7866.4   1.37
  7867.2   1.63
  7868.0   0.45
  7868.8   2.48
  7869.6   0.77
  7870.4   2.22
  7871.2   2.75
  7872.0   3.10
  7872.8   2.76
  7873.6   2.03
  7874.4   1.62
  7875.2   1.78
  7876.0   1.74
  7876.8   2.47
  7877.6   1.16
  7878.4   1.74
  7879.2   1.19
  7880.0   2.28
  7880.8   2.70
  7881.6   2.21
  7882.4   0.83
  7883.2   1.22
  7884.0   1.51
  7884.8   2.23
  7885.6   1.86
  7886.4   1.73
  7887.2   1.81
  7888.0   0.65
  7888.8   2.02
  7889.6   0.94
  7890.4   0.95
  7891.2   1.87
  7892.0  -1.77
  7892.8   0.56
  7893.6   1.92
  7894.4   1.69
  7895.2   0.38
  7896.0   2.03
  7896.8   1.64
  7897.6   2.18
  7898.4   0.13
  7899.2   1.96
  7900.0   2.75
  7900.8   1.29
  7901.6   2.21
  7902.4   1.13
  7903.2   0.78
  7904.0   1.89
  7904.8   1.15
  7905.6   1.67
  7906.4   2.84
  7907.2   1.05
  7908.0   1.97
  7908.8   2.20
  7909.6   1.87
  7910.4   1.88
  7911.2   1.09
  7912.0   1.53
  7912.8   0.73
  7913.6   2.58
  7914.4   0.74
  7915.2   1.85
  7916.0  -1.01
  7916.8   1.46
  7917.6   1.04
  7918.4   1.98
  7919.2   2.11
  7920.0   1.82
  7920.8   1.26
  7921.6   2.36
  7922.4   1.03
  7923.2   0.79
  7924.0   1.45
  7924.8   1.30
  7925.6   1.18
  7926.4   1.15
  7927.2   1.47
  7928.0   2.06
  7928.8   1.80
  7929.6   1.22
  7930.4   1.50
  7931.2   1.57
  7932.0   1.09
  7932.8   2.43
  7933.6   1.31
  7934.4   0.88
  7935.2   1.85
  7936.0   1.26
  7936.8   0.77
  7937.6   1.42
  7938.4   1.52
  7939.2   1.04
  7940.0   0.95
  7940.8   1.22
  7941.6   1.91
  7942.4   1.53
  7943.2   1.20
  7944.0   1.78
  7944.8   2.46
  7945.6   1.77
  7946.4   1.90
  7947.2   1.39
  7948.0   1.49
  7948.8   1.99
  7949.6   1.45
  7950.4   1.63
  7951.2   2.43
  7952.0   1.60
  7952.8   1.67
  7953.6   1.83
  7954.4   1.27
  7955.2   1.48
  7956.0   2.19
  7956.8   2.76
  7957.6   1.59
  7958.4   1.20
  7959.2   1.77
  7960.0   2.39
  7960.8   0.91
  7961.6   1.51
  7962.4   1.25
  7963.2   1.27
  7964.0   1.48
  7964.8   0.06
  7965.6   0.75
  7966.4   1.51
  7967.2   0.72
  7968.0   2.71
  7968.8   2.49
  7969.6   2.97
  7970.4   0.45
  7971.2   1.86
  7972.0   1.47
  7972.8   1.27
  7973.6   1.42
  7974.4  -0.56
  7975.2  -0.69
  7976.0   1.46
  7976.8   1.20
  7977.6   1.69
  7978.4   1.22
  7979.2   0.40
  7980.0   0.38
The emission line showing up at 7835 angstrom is [N II] 6583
